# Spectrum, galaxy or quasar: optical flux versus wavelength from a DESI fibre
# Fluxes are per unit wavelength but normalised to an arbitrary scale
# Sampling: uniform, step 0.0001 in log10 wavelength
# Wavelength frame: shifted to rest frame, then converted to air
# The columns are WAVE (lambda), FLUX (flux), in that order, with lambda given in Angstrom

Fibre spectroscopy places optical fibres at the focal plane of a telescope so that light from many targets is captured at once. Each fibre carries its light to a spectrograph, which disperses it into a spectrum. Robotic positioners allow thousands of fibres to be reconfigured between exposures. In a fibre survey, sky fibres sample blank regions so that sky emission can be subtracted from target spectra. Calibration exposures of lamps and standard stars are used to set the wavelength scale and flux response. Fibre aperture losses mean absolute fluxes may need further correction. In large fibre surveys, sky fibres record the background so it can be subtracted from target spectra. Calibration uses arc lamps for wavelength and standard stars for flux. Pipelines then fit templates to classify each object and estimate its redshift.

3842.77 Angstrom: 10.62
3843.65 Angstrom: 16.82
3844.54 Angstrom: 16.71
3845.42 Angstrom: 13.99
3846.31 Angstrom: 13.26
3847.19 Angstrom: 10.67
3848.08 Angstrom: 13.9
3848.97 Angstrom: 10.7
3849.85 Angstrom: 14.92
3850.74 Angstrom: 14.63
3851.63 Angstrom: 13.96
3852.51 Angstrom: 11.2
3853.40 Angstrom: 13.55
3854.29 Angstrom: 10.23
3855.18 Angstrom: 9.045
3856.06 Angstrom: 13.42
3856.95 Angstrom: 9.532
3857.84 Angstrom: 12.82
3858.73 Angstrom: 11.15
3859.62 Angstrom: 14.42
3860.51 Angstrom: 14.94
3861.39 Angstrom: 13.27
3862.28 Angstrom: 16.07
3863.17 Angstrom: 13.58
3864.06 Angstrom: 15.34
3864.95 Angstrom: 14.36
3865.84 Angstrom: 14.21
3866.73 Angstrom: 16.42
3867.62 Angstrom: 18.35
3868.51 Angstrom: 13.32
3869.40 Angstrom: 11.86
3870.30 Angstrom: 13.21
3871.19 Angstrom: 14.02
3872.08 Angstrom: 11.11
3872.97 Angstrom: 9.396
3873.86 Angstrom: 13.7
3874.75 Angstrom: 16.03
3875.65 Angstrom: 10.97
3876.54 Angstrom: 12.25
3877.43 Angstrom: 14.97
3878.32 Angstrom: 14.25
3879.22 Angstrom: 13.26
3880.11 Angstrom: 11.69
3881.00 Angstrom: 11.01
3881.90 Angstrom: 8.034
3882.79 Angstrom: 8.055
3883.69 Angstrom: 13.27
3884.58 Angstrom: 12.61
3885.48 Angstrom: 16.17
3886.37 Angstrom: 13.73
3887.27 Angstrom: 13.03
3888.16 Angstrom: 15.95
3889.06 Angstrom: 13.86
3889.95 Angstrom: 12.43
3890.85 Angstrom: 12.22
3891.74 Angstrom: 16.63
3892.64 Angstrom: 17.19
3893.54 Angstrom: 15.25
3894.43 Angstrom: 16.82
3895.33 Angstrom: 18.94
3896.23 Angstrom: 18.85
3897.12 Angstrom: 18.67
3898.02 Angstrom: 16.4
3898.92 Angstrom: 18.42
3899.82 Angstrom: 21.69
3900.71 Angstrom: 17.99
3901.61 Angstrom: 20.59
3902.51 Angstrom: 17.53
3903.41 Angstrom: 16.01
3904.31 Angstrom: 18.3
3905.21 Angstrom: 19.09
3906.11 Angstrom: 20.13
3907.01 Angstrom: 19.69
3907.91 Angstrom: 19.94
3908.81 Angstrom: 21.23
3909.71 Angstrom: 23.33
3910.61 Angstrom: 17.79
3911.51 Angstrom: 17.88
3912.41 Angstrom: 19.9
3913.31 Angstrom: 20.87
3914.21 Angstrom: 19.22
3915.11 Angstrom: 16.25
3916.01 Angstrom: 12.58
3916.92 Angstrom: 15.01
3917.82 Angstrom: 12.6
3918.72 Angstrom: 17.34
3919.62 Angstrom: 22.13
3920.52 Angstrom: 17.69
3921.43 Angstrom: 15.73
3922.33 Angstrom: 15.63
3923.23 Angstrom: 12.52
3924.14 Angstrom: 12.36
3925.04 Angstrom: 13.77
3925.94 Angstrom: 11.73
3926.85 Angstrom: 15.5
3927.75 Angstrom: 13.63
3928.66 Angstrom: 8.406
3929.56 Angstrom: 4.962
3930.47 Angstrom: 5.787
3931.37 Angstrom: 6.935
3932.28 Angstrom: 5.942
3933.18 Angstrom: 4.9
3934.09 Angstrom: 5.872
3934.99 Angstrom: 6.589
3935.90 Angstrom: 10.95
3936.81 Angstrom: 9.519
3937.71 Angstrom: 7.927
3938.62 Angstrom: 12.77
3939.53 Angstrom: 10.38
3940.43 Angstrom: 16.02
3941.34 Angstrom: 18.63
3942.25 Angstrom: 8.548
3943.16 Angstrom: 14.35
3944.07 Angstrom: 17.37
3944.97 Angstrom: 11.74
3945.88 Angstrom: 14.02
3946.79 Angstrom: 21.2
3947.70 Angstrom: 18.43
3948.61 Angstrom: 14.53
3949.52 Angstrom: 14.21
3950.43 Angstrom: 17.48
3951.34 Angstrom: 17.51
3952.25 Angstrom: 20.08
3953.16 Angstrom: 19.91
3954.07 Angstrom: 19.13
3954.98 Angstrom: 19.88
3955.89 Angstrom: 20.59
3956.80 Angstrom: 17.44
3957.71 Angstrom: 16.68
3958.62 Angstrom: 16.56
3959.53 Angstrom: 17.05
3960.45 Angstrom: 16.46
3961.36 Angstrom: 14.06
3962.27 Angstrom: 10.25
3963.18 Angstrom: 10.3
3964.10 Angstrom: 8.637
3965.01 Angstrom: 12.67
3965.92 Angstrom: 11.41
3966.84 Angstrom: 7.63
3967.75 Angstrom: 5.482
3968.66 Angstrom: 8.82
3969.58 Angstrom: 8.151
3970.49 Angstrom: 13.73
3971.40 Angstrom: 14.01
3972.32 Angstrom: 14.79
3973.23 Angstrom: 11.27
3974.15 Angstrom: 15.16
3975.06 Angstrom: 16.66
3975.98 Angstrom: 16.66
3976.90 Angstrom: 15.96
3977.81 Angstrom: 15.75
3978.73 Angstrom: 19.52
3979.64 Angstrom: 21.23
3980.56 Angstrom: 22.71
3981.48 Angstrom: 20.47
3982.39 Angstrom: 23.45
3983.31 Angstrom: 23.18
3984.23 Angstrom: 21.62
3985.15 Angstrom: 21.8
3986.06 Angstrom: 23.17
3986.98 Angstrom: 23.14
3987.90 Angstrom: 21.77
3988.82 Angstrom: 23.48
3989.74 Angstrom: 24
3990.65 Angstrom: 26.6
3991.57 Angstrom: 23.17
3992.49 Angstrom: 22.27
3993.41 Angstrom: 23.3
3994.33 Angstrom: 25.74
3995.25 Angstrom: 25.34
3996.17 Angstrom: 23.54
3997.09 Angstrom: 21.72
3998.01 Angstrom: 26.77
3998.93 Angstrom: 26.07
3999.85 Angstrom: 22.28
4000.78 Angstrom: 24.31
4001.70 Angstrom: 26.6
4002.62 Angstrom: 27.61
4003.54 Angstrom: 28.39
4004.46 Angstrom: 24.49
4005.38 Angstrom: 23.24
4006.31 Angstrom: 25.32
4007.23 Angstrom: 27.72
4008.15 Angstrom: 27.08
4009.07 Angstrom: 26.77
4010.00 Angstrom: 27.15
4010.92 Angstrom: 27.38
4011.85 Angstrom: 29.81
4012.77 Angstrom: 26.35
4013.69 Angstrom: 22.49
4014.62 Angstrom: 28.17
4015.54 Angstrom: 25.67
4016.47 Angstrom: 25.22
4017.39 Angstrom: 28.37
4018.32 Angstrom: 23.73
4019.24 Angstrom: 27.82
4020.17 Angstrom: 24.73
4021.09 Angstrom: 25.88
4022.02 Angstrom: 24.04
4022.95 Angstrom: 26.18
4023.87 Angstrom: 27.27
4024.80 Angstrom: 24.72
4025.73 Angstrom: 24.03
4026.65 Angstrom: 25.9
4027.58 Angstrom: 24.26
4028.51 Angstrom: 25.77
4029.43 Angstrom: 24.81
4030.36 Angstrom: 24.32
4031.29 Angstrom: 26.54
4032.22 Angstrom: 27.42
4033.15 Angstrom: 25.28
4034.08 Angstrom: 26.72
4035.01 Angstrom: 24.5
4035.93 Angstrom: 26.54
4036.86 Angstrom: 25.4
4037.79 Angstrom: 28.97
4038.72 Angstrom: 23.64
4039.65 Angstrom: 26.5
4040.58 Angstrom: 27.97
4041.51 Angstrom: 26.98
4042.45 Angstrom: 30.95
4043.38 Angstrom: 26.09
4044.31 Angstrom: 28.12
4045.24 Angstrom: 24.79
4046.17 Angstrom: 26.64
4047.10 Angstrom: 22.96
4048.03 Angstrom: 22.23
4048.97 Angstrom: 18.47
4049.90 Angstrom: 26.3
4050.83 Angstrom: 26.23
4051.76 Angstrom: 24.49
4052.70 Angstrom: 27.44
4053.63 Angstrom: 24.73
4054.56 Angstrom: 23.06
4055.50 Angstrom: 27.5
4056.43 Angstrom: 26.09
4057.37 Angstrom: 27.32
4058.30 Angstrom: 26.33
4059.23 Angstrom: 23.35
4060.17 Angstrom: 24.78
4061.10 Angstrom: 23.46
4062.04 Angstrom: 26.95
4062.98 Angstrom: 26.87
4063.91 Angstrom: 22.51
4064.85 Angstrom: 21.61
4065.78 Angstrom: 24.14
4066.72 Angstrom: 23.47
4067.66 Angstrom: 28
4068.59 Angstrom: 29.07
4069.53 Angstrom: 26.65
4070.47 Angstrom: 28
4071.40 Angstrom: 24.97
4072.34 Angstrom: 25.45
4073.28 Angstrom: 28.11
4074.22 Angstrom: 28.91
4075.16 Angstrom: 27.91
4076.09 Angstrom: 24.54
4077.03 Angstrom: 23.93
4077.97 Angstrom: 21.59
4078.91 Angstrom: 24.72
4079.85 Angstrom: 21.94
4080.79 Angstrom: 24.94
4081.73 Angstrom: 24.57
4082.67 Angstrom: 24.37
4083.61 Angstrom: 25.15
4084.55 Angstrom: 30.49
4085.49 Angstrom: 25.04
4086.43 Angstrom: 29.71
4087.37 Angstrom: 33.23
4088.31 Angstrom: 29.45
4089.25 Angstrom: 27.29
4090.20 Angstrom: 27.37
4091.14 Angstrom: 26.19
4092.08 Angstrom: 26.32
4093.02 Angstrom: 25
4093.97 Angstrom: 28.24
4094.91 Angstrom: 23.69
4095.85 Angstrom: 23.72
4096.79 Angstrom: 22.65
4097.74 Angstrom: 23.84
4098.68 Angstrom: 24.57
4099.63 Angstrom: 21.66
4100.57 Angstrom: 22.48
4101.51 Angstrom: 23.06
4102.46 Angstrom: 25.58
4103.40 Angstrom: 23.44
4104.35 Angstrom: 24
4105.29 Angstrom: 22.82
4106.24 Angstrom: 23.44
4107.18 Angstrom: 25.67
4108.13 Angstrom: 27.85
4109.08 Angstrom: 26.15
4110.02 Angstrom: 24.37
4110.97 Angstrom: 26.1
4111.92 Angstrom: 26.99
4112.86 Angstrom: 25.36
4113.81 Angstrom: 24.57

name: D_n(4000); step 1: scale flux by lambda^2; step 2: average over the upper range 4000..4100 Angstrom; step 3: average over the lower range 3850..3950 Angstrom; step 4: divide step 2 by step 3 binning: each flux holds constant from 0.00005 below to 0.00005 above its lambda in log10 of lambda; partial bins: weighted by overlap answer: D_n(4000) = 1.9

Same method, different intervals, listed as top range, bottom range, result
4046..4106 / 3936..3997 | 1.57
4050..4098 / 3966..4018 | 1.23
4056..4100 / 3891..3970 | 1.86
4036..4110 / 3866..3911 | 1.80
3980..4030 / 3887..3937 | 1.72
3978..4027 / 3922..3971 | 1.98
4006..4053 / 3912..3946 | 2.14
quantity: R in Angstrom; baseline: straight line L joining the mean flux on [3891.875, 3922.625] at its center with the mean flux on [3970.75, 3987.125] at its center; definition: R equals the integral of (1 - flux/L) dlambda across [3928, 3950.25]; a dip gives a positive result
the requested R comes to 8.55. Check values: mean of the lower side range 18.1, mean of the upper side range 18.8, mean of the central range 11.4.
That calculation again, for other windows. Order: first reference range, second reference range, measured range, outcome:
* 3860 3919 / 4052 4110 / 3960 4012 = 1.6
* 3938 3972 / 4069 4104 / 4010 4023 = -4.3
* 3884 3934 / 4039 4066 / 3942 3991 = 7.1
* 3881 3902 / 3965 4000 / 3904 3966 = 8.5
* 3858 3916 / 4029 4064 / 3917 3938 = 7.8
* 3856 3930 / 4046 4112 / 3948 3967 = 3.2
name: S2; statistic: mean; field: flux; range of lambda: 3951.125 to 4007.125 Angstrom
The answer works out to 19.2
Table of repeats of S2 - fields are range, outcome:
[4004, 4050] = 25.8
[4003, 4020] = 26.4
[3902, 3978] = 14.5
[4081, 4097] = 26.7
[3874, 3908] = 15.5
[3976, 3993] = 21.7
